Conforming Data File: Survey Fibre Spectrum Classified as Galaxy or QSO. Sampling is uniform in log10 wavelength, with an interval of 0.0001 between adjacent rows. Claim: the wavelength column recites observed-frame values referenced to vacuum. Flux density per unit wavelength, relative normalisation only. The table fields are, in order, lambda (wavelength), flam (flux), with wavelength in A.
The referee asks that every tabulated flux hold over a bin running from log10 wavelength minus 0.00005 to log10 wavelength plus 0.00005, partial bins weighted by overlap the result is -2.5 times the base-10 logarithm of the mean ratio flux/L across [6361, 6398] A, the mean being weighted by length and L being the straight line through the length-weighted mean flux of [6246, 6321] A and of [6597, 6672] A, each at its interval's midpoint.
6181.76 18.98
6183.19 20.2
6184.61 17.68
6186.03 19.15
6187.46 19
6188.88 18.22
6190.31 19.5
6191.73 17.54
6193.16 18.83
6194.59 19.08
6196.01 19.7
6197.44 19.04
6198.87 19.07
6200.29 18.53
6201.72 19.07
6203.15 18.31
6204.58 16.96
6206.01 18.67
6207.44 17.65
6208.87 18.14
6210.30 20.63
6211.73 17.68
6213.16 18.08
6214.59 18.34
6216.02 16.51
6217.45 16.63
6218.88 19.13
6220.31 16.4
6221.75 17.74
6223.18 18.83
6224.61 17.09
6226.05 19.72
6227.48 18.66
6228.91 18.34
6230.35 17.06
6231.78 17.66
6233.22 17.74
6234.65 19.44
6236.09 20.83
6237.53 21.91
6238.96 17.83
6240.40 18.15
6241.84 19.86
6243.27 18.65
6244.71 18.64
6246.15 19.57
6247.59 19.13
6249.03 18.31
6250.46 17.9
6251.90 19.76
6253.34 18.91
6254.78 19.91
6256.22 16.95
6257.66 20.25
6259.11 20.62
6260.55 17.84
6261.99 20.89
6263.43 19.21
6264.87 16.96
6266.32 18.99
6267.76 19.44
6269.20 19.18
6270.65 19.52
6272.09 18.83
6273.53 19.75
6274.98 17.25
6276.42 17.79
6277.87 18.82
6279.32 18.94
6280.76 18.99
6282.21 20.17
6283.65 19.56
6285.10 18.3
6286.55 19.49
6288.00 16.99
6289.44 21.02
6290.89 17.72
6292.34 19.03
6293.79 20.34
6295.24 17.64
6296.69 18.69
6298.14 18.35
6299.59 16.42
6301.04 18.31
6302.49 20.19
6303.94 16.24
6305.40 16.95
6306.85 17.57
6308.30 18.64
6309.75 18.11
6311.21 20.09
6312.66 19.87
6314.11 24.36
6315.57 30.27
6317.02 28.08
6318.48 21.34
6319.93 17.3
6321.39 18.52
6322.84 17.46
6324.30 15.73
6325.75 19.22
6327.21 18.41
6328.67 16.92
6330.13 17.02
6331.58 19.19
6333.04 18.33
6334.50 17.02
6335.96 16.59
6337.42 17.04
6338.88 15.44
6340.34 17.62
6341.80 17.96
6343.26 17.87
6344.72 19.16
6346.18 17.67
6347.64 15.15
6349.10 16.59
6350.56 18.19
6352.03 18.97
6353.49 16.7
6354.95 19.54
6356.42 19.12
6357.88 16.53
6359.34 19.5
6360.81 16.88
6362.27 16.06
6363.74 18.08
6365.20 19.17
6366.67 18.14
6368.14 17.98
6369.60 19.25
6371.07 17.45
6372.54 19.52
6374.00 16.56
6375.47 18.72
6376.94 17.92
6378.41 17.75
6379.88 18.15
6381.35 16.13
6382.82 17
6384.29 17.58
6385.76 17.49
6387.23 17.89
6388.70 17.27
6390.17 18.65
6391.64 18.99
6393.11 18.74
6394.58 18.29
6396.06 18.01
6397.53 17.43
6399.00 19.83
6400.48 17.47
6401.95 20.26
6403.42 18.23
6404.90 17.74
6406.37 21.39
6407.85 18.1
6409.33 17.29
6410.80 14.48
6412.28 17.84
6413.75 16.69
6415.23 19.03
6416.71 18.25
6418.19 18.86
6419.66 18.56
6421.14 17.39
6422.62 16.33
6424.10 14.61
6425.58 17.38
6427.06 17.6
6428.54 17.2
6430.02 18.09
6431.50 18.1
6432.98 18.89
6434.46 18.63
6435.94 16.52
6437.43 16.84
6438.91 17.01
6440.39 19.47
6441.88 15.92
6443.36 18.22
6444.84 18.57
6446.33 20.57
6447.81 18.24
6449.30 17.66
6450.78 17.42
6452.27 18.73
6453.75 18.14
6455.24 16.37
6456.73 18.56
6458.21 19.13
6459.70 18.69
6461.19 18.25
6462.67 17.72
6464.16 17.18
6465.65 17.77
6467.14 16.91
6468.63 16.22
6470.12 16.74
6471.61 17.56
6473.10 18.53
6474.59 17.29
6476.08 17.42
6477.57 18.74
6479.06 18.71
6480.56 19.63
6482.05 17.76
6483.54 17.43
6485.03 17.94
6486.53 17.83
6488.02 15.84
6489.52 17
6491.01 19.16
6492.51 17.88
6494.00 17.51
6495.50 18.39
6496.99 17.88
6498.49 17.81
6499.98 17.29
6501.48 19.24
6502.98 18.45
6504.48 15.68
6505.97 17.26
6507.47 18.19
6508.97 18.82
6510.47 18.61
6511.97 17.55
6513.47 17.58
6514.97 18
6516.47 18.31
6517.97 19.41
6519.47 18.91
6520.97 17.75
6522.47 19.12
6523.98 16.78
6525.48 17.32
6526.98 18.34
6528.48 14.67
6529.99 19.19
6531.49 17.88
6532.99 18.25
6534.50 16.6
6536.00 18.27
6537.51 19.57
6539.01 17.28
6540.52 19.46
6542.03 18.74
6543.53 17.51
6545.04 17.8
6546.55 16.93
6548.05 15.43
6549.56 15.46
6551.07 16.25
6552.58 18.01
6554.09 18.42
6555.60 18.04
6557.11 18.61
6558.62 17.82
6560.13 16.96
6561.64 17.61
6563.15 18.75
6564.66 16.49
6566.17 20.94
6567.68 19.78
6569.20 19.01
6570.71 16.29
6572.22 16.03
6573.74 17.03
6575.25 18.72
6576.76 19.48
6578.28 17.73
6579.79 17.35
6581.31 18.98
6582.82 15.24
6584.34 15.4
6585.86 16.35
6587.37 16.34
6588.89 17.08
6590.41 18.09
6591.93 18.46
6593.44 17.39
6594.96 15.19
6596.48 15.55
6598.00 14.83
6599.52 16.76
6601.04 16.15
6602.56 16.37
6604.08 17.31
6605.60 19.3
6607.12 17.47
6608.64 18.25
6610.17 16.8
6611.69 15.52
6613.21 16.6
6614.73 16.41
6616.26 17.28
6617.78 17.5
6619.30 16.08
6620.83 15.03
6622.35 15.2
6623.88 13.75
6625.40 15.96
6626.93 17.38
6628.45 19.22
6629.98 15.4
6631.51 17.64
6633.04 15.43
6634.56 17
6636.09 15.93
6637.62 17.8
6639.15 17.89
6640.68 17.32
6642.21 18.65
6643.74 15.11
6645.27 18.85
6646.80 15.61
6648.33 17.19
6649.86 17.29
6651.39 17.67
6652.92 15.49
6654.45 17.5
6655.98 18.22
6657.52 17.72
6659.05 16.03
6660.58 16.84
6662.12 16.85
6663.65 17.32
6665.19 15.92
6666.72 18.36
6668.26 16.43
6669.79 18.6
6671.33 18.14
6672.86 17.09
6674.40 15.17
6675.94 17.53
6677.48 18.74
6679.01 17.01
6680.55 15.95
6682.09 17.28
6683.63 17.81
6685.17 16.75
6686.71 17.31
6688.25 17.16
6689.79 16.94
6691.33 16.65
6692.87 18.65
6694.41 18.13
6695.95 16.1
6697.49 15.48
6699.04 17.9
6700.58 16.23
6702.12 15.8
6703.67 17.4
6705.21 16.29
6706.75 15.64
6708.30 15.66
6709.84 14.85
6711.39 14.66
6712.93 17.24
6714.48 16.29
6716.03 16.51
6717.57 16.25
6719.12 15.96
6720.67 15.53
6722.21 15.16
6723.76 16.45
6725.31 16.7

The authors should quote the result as 0.044 mag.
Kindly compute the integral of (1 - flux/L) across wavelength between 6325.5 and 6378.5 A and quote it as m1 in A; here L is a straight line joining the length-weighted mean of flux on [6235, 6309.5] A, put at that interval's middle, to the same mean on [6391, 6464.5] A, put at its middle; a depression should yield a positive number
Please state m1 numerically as 1.7 A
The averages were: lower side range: 18.8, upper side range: 18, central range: 17.8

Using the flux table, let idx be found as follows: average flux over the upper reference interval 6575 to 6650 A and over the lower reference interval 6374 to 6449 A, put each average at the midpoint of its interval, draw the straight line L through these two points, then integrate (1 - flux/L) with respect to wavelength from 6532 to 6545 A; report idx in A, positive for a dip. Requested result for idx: -0.7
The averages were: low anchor 17.9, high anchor 16.9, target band 18.2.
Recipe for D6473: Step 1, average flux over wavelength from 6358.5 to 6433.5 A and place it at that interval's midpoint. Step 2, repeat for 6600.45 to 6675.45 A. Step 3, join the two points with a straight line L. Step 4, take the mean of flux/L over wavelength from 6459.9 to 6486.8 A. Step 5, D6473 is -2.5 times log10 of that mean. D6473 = -0.01 mag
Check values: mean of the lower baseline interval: 17.9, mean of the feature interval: 17.8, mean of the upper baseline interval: 16.9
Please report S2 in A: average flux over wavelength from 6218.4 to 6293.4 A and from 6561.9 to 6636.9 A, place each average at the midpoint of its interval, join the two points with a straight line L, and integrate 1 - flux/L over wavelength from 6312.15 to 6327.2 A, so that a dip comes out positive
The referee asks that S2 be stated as -2.11 A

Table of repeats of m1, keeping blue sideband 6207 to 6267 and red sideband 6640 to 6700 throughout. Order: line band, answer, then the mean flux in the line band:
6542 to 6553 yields 0.44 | 16.9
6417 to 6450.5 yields 0.37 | 17.8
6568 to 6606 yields 0.80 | 17.1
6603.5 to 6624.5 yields 0.87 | 16.6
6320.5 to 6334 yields 0.35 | 17.8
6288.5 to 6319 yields -2.54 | 19.9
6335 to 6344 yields 0.59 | 17.1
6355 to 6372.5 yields 0.06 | 18.1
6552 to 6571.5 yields -0.77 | 18.2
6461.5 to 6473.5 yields 0.35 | 17.3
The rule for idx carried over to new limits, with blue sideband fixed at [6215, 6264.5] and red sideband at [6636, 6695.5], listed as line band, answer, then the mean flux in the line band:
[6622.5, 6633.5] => 0.6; 16.3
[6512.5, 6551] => -0.2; 17.8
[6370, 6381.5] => 0.2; 17.9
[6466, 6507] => 0.3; 17.7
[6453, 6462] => -0.1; 18.2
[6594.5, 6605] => 0.8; 16.1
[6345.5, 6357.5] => 0.4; 17.7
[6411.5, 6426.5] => 0.5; 17.5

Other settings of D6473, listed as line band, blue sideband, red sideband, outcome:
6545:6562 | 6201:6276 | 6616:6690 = 0.007 mag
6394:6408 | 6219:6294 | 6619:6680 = -0.033 mag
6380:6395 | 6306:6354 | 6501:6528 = 0.042 mag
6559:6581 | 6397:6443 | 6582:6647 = -0.068 mag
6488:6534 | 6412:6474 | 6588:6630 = -0.036 mag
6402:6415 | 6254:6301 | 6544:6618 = 0.016 mag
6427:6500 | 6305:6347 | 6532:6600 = 0.015 mag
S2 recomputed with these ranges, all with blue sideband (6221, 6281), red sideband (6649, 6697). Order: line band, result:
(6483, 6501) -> 0.2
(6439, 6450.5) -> -0.1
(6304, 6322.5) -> -2.1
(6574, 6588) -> 0.2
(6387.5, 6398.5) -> 0.0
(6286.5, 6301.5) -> 0.1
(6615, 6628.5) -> 0.9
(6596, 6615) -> 0.8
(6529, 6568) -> -0.5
